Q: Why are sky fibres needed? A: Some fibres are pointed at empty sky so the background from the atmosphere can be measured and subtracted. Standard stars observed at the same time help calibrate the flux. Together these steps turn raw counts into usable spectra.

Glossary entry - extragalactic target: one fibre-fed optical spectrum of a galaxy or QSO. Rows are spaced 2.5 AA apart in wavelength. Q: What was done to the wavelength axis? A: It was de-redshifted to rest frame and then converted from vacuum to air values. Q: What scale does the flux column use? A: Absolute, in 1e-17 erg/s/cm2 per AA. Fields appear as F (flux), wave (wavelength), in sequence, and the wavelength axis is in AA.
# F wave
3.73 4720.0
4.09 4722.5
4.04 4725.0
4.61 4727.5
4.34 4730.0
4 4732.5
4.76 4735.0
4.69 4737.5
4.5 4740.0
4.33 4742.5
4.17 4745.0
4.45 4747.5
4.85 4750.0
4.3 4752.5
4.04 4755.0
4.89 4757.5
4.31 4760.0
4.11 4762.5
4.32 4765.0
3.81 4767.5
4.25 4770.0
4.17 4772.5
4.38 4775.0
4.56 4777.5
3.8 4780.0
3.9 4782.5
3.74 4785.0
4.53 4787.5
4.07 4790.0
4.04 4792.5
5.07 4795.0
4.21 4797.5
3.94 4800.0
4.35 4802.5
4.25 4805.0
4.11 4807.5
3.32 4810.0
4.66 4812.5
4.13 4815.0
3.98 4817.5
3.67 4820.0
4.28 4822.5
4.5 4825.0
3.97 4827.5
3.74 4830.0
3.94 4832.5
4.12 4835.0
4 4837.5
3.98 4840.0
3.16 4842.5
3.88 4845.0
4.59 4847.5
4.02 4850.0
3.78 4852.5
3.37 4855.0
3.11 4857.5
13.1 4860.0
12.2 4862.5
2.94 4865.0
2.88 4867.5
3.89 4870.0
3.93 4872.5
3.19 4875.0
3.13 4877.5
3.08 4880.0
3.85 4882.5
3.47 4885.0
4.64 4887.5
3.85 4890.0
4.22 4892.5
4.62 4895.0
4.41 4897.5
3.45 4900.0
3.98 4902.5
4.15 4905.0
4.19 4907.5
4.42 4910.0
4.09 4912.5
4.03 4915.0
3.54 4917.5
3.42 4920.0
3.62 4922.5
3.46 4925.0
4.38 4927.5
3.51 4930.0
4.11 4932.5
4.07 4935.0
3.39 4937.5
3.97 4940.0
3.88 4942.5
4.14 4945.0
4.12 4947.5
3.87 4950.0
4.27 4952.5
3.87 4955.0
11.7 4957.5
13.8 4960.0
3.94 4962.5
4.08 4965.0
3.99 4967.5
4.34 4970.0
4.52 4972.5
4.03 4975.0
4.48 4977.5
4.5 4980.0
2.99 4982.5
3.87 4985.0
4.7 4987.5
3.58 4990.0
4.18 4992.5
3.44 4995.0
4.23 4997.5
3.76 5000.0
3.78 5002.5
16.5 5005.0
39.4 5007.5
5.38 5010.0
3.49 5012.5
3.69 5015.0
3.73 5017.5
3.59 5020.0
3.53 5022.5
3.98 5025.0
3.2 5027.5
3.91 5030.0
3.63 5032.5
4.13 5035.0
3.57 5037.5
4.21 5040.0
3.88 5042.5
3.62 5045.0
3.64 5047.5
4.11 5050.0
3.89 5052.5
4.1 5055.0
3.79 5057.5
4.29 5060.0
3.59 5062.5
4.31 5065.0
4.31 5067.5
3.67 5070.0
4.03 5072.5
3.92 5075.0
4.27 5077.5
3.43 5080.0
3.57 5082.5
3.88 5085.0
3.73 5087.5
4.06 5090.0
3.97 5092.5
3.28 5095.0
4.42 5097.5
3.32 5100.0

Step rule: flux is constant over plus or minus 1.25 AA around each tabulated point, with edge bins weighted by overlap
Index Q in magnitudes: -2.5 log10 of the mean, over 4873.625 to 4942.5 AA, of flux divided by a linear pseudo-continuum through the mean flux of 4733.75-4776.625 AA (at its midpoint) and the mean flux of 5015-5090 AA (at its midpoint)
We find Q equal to 0.07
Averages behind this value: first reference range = 4.37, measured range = 3.86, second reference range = 3.85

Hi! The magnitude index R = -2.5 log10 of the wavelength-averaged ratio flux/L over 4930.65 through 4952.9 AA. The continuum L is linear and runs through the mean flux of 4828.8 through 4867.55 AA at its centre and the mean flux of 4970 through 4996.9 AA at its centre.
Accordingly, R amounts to 0.09 mag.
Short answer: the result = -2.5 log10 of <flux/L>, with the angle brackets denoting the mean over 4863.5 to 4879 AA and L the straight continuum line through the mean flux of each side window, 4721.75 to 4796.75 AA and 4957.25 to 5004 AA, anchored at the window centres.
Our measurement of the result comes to 0.304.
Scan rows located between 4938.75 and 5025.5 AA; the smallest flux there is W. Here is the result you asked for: 2.99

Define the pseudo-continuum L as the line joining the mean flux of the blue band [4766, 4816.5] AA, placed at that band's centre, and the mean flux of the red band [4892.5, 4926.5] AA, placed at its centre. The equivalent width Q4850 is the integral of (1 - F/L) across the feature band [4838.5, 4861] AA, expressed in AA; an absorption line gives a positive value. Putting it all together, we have -3.4 AA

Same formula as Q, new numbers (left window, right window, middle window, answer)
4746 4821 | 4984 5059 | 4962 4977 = 0.24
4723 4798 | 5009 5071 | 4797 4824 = 0.04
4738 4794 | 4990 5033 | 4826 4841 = 0.23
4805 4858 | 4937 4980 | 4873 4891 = 0.21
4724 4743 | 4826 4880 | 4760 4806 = 0.06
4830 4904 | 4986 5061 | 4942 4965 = -0.18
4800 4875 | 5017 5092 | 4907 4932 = 0.10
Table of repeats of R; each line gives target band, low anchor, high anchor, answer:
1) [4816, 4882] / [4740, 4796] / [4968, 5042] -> 0.08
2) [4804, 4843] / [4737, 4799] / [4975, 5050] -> 0.14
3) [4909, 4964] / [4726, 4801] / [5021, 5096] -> -0.17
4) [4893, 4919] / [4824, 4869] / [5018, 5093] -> 0.10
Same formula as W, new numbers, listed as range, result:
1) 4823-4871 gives 2.88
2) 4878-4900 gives 3.08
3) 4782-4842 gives 3.32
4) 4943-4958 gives 3.87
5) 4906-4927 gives 3.42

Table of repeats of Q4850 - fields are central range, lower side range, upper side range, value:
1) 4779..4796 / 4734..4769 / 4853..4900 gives 1.14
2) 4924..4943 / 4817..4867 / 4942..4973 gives 5.25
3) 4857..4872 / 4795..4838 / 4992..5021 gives -3.92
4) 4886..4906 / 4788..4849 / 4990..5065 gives 1.93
